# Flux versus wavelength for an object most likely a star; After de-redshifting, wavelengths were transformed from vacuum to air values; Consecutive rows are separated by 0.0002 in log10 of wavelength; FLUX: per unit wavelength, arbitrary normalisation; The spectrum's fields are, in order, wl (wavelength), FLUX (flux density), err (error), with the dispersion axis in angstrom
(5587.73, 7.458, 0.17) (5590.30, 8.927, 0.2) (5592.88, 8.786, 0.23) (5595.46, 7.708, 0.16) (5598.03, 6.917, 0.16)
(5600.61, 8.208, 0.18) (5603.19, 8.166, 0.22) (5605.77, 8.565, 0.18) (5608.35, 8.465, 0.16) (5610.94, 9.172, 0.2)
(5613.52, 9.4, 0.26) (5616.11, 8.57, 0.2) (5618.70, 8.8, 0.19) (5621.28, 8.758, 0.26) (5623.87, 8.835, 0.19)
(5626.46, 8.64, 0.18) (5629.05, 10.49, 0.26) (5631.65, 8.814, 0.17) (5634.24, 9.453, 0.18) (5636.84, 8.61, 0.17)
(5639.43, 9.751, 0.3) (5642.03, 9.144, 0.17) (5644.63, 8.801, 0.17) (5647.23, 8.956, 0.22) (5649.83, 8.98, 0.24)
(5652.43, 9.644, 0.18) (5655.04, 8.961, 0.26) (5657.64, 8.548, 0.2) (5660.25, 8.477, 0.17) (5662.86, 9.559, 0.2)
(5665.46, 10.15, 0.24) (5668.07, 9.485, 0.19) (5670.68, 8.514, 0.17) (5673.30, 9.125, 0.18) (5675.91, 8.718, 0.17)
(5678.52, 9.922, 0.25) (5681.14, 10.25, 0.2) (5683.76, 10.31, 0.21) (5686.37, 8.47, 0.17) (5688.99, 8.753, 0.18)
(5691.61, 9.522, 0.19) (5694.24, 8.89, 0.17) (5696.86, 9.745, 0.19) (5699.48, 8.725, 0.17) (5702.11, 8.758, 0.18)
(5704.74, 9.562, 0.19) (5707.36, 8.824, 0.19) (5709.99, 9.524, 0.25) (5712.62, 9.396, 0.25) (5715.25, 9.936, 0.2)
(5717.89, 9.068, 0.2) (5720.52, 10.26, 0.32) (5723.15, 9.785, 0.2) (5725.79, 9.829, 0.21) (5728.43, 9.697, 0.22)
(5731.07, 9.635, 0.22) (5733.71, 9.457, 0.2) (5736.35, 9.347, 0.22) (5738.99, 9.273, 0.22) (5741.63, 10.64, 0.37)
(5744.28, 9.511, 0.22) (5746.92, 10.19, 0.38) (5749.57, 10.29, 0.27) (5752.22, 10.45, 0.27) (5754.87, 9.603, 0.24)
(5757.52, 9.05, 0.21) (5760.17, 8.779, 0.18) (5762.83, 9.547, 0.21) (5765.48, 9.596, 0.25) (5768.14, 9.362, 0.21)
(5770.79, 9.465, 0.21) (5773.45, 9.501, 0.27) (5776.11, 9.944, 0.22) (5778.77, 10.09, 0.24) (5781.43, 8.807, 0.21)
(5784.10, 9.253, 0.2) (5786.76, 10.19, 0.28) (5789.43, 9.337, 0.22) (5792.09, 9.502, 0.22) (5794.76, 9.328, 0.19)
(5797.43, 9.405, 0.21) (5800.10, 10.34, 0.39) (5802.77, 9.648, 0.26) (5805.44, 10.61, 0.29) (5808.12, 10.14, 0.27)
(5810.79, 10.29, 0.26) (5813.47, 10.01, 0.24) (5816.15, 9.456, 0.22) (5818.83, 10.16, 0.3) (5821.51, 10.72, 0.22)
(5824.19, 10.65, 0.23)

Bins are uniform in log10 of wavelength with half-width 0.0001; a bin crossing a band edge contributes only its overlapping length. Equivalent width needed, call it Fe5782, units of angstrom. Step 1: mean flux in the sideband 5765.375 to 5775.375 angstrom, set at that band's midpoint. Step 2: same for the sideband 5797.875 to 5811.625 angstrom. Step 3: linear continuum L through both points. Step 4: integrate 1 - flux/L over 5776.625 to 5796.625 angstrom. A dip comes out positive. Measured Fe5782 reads 0.6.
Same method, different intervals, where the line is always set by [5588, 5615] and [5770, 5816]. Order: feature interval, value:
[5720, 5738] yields -0.75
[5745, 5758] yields -0.68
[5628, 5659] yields -1.70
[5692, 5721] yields -0.56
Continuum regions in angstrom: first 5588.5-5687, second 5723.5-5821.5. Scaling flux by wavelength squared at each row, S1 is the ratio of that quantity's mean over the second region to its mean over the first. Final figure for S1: 1.1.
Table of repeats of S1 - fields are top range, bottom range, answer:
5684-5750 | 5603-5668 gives 1.08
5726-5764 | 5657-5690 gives 1.07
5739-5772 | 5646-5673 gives 1.10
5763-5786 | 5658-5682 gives 1.06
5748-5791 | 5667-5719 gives 1.06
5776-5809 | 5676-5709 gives 1.08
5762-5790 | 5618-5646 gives 1.10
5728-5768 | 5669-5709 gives 1.07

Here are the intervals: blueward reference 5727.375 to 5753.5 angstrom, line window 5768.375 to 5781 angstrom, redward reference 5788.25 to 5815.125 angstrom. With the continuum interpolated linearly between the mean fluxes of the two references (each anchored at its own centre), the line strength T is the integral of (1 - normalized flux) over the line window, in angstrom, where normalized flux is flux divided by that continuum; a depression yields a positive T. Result 0.3 angstrom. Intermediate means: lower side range 9.85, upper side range 9.86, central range 9.65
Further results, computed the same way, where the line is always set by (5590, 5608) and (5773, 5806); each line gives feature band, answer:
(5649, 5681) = -2.0 angstrom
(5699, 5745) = -2.0 angstrom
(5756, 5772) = 0.3 angstrom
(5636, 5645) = -0.7 angstrom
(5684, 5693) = -0.2 angstrom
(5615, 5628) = -0.7 angstrom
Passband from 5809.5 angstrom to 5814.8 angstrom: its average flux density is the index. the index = 10.1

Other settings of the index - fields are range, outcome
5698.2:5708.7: 8.97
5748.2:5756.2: 10.1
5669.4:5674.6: 8.81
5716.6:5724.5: 9.71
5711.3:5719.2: 9.46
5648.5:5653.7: 9.31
